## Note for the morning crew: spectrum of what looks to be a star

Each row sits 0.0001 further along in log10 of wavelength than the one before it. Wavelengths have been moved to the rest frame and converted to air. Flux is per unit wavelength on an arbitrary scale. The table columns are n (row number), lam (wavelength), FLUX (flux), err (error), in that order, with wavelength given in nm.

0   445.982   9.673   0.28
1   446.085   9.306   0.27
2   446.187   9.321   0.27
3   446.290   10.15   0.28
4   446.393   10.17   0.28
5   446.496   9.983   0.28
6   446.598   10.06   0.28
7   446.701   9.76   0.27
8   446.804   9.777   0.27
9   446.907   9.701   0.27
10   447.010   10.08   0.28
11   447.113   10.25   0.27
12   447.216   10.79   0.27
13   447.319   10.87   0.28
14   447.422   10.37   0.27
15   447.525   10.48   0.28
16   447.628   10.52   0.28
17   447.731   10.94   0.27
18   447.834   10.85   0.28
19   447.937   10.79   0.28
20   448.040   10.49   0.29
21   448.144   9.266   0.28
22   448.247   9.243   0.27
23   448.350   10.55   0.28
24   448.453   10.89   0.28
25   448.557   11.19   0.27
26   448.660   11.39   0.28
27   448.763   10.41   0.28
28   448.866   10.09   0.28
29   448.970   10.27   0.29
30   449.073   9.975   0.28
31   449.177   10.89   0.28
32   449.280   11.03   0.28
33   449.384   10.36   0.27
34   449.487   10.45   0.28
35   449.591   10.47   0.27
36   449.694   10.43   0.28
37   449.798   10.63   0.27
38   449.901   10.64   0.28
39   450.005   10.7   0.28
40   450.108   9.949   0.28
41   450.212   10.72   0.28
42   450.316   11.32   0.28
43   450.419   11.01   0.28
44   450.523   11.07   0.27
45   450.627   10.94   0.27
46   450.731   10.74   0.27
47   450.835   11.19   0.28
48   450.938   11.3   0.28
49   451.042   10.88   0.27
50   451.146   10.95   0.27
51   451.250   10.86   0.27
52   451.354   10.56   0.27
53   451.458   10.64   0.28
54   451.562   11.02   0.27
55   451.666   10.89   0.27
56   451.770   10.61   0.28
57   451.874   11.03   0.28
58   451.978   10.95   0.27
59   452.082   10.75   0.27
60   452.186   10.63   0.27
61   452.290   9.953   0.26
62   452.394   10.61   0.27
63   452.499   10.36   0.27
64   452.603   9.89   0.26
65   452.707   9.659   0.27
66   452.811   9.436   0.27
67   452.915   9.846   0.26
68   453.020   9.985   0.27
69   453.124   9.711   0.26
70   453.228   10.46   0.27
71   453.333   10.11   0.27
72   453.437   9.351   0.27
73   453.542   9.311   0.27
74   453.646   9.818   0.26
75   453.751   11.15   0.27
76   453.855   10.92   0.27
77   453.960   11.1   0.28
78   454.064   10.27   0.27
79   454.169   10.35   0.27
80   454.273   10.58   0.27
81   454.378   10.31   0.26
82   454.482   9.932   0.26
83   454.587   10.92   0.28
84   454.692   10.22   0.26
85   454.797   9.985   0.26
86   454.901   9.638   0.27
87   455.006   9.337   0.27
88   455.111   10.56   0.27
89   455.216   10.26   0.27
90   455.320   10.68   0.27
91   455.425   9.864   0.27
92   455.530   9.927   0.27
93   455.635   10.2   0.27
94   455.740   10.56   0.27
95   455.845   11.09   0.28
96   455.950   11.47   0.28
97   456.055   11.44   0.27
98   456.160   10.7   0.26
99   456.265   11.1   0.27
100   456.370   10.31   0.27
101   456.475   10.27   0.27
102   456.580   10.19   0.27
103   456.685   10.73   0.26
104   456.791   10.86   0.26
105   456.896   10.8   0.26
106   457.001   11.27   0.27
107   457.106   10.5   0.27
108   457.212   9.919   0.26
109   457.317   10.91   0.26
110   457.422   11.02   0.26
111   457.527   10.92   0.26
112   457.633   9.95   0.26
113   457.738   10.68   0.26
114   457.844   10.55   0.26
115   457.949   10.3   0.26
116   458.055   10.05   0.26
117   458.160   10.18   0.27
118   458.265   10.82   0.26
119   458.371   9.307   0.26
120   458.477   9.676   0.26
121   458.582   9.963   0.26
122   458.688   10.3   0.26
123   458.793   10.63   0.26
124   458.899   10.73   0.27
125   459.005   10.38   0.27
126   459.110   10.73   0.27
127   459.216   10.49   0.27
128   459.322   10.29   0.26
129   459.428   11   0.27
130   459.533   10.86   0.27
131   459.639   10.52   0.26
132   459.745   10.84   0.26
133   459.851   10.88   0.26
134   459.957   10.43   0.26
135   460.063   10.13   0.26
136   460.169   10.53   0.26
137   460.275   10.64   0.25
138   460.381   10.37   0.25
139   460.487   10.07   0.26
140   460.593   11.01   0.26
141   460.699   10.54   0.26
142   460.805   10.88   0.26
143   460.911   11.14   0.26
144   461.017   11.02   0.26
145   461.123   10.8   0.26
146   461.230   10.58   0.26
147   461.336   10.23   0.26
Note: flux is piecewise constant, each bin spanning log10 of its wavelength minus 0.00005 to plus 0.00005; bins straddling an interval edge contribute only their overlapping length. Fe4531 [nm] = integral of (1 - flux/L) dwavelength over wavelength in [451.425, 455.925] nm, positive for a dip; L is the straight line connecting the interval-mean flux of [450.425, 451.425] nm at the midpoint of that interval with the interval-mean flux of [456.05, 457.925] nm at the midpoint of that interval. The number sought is 0.21 nm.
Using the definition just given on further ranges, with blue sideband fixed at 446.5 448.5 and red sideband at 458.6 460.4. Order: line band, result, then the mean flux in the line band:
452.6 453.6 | 0.06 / 9.77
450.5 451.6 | -0.06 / 10.9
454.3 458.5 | 0.02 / 10.4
